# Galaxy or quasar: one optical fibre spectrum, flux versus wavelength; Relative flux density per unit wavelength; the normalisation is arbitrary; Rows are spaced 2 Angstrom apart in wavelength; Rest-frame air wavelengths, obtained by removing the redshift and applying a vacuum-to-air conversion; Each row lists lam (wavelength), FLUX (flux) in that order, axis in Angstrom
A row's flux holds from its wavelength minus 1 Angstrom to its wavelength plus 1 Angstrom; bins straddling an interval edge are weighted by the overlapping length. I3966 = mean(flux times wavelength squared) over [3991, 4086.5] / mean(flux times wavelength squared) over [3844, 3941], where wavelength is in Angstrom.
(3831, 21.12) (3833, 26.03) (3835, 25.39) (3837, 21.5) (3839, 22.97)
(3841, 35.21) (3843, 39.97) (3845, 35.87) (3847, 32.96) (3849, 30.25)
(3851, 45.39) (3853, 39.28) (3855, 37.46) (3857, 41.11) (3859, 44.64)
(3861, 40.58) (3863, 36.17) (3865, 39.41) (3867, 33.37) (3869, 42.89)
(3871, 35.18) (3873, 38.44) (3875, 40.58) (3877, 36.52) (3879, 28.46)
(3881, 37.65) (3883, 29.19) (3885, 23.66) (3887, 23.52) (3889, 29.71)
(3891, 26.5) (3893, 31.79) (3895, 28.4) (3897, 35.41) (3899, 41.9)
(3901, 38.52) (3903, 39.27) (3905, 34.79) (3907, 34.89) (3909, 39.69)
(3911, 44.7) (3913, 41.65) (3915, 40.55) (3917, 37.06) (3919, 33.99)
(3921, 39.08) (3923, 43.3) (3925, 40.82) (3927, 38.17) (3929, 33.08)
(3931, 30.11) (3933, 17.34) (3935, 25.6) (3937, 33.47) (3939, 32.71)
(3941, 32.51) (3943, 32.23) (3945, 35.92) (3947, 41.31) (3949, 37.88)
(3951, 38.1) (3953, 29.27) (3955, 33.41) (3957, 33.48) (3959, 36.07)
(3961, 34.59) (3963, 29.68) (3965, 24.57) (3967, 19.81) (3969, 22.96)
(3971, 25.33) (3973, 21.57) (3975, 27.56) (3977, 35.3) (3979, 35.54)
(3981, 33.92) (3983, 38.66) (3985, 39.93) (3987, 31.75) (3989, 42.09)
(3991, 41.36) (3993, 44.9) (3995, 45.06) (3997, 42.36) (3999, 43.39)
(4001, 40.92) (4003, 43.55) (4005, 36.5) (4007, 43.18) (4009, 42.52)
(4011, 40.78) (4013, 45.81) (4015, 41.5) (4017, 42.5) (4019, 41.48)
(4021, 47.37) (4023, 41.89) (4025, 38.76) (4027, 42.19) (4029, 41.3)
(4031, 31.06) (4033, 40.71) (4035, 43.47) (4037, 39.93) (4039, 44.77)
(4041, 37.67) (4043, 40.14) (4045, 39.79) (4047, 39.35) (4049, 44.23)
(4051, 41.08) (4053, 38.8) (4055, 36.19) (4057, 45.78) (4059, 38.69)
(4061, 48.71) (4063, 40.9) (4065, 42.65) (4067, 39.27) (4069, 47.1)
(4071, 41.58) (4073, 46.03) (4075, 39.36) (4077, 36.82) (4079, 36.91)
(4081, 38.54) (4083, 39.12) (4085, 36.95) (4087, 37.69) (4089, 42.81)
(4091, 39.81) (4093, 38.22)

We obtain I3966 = 1.3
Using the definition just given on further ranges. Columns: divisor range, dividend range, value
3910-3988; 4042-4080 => 1.31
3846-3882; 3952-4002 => 0.96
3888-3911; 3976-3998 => 1.17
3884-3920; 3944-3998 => 1.02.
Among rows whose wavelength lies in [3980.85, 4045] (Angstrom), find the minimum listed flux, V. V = 31.06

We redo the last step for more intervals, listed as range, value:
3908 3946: 17.34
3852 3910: 23.52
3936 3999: 19.81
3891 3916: 26.5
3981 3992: 31.75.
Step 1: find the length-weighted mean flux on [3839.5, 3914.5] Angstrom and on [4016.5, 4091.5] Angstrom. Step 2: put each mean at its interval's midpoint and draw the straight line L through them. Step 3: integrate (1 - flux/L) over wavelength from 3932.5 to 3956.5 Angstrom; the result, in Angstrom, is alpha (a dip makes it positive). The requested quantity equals 3.2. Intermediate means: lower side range 36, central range 32.8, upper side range 40.8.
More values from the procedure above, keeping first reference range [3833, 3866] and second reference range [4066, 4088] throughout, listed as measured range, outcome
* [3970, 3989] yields 2.6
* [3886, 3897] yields 2.3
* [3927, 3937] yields 2.3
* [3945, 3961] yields 0.8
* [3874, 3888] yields 1.8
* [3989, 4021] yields -3.4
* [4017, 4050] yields -1.6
